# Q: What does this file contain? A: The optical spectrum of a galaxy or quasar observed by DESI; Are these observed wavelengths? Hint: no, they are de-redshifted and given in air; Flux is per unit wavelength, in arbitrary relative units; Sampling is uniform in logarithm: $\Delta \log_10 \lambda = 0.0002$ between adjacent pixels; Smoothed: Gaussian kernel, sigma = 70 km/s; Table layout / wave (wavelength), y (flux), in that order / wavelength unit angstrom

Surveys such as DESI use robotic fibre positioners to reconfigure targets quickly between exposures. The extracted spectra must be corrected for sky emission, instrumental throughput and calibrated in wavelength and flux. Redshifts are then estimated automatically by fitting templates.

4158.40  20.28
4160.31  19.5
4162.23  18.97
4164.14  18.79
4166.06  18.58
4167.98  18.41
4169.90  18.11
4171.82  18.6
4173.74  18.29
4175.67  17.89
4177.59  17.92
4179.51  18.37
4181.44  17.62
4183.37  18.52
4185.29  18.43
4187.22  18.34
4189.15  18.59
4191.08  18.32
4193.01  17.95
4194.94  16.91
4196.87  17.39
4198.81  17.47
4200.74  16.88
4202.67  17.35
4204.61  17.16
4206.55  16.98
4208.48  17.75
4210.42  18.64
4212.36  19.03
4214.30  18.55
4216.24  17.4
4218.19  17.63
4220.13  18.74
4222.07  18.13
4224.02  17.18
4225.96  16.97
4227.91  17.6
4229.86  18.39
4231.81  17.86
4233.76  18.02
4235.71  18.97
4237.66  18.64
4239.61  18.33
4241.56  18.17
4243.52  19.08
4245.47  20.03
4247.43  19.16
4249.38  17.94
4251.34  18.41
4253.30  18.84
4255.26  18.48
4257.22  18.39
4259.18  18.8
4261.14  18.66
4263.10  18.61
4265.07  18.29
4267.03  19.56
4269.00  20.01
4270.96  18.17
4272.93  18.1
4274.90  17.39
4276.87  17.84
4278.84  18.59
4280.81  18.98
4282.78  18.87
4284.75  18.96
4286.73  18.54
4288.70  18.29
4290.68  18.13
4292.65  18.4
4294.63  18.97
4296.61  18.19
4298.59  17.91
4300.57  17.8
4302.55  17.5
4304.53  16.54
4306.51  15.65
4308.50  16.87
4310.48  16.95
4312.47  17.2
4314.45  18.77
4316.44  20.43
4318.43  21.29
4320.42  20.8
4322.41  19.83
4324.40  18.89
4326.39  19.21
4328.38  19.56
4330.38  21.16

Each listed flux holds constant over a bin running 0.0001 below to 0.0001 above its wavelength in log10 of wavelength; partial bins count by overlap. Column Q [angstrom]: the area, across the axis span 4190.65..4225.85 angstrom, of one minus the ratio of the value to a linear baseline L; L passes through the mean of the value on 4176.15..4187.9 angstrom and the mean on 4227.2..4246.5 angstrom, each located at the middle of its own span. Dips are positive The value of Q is 1.2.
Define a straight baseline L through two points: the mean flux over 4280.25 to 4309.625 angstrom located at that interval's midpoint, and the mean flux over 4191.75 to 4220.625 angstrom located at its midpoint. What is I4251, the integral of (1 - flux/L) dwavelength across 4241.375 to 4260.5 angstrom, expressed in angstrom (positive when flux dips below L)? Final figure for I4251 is -1.0 angstrom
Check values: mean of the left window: 17.7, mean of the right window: 18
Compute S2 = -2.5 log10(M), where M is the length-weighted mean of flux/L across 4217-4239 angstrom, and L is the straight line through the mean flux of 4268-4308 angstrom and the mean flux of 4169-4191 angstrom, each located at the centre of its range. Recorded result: 0.01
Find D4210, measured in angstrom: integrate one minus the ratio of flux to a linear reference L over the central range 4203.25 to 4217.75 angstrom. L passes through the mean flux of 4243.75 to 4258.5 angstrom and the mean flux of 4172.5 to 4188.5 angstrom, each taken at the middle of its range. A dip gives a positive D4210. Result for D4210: 0.42 angstrom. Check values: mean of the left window 18.2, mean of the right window 18.8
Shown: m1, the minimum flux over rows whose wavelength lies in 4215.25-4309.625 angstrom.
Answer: 15.65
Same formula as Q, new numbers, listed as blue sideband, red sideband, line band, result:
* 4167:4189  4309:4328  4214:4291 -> 1.39 angstrom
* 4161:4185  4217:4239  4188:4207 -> 0.71 angstrom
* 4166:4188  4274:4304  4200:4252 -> 0.39 angstrom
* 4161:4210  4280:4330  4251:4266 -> -0.20 angstrom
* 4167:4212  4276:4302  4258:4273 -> -0.42 angstrom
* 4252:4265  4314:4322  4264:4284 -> 0.50 angstrom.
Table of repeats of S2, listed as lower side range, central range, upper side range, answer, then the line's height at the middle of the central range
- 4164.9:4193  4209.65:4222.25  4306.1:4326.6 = 0.006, 18.4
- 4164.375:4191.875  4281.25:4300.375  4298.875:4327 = -0.005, 18.4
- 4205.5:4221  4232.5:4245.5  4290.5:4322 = -0.030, 18.1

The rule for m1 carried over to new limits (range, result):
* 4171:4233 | 16.88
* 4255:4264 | 18.39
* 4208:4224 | 17.4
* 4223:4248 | 16.97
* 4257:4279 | 17.39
